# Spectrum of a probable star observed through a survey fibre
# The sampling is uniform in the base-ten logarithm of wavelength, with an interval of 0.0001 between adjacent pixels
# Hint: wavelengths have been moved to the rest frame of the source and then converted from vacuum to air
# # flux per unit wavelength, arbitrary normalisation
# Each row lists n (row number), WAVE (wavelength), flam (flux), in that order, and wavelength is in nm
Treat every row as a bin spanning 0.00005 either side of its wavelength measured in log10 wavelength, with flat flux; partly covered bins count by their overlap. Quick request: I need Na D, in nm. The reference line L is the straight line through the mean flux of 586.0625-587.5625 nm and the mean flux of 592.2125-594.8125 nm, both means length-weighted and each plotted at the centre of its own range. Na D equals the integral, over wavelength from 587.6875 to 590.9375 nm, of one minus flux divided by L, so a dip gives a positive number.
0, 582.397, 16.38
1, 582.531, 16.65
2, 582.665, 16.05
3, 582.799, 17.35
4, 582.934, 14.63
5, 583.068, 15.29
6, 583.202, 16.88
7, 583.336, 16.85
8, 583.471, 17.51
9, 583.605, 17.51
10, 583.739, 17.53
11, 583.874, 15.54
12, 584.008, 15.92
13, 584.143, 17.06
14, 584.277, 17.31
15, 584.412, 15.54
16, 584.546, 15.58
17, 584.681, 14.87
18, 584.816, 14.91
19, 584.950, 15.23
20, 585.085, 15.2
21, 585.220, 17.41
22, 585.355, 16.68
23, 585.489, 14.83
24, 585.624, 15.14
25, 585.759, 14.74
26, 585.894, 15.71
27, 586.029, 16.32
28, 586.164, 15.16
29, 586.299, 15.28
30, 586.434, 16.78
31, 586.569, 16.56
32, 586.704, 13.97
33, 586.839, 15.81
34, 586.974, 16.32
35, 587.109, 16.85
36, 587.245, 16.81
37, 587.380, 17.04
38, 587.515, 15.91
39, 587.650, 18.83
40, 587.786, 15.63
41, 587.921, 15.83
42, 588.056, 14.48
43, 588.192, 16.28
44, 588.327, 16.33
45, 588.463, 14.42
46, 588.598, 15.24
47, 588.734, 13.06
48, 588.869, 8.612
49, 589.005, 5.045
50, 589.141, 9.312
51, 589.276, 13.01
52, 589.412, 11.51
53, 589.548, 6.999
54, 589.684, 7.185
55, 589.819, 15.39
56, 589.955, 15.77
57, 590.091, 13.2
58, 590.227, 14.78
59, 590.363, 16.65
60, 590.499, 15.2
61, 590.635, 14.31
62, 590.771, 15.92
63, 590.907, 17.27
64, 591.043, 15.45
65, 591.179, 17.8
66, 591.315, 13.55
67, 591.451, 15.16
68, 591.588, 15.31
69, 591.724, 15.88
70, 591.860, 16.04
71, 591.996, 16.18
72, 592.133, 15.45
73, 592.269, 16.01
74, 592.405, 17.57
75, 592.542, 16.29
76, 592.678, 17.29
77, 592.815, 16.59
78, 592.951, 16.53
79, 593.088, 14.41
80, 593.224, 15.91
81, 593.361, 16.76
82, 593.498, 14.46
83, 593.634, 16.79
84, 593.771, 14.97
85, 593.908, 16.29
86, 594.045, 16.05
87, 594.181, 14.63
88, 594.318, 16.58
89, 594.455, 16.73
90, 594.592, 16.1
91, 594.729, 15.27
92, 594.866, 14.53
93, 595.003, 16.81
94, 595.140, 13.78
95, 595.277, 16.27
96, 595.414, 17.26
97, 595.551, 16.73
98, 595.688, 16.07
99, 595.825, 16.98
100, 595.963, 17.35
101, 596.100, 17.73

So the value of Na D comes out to 0.54 nm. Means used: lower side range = 16.1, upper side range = 16.1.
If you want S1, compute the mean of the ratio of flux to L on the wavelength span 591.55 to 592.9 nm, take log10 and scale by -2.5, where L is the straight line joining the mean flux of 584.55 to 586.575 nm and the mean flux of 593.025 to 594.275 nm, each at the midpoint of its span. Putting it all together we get -0.05 mag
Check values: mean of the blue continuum 15.6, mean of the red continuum 15.6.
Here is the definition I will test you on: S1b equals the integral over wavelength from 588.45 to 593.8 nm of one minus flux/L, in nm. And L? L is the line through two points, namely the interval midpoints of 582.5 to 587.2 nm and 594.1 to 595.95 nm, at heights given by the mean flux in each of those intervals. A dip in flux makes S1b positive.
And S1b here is 0.53 nm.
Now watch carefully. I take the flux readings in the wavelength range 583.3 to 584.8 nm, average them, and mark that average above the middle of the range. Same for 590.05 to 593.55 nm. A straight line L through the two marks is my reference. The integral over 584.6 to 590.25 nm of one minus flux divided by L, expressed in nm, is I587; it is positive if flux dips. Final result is 0.58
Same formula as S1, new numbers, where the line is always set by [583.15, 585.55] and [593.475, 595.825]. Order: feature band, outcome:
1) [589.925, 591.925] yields 0.038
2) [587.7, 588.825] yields 0.072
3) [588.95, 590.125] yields 0.430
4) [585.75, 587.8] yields 0.000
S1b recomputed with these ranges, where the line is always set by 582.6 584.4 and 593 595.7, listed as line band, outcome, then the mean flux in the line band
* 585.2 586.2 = 0.04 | 15.7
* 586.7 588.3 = 0.00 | 16.2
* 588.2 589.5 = 0.34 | 12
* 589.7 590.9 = 0.09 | 14.9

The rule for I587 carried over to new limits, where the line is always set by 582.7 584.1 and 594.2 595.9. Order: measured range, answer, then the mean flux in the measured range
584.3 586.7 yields 0.11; 15.6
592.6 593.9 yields 0.01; 16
